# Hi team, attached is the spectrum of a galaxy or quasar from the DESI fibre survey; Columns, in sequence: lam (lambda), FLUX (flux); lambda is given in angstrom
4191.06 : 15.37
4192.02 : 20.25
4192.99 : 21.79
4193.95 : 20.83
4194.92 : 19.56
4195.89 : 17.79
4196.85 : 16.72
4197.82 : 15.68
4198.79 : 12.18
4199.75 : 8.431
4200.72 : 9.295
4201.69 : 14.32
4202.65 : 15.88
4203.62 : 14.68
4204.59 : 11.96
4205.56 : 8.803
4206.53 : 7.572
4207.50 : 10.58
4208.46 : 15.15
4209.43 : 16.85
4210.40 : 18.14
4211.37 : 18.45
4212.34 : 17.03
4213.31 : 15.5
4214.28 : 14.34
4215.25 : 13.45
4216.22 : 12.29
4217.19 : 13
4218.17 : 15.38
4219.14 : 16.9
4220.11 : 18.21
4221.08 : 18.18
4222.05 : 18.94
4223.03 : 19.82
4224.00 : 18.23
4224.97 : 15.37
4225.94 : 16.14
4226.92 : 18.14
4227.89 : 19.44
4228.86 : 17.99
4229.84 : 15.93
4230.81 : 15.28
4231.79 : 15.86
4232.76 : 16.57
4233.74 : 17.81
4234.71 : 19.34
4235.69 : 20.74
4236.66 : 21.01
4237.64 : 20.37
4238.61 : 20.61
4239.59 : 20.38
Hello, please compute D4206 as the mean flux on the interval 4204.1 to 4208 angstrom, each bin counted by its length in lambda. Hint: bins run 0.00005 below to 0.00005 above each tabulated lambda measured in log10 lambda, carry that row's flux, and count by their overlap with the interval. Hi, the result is 9.77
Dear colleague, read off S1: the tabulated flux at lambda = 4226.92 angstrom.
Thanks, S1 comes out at 18.14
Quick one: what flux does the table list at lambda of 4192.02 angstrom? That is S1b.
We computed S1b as 20.25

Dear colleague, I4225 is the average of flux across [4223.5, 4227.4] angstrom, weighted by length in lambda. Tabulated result 17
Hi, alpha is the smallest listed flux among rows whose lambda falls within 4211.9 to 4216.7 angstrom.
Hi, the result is 12.29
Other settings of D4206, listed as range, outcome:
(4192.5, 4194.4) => 21.3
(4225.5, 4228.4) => 17.9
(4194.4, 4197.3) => 18.1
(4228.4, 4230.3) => 16.9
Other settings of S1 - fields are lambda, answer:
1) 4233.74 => 17.81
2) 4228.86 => 17.99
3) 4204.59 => 11.96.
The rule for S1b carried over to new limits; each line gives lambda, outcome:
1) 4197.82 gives 15.68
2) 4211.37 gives 18.45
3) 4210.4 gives 18.14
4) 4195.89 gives 17.79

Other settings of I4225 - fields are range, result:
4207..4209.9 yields 14.2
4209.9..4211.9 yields 18.2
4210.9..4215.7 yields 15.8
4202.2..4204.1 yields 15.3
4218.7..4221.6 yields 17.8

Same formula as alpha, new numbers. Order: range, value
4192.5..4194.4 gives 20.83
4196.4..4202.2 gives 8.431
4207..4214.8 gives 10.58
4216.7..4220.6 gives 13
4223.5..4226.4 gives 15.37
